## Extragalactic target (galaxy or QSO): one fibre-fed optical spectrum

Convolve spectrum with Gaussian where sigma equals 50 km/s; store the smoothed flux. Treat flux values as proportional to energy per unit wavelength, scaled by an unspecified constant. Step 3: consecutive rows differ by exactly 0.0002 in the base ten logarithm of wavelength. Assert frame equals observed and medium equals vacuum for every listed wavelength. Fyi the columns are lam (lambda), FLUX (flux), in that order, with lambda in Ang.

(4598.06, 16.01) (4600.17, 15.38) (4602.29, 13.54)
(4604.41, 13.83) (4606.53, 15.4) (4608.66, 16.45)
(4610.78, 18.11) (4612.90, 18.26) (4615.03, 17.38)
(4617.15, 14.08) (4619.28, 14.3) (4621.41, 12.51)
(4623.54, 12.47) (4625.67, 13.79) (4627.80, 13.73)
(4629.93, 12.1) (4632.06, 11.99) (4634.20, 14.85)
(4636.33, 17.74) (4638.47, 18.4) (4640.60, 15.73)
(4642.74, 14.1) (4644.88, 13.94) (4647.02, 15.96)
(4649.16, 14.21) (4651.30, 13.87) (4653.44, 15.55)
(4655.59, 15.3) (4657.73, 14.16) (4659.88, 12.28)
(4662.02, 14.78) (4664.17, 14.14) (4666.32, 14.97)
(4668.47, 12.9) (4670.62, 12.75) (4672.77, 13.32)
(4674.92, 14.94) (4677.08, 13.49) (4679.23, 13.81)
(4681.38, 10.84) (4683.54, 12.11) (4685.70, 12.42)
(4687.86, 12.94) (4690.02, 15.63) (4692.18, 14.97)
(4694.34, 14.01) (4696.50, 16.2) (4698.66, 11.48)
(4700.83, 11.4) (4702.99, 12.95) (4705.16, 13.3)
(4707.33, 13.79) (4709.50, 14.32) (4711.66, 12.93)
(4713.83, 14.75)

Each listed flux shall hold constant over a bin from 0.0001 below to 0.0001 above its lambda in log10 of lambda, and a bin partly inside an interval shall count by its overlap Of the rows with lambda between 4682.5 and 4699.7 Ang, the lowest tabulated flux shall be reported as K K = 11.48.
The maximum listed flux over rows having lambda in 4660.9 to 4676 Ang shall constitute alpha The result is 14.97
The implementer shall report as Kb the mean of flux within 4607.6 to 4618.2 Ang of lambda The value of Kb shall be 16.9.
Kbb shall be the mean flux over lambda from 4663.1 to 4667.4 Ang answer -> 14.5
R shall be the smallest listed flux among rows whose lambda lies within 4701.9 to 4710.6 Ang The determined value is 12.95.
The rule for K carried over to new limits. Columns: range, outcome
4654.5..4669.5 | 12.28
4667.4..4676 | 12.75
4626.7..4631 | 12.1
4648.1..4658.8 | 13.87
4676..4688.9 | 10.84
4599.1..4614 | 13.54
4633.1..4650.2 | 13.94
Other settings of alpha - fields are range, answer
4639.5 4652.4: 15.96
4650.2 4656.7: 15.55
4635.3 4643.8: 18.4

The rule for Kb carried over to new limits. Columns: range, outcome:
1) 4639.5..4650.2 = 14.8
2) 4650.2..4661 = 14.2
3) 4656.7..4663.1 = 13.7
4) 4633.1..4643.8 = 16.2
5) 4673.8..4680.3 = 14.1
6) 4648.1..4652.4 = 14.1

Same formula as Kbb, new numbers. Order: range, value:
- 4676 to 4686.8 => 12.5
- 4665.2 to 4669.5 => 13.9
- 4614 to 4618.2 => 15.7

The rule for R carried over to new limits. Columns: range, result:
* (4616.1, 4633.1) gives 11.99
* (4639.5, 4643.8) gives 14.1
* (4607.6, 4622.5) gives 12.51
